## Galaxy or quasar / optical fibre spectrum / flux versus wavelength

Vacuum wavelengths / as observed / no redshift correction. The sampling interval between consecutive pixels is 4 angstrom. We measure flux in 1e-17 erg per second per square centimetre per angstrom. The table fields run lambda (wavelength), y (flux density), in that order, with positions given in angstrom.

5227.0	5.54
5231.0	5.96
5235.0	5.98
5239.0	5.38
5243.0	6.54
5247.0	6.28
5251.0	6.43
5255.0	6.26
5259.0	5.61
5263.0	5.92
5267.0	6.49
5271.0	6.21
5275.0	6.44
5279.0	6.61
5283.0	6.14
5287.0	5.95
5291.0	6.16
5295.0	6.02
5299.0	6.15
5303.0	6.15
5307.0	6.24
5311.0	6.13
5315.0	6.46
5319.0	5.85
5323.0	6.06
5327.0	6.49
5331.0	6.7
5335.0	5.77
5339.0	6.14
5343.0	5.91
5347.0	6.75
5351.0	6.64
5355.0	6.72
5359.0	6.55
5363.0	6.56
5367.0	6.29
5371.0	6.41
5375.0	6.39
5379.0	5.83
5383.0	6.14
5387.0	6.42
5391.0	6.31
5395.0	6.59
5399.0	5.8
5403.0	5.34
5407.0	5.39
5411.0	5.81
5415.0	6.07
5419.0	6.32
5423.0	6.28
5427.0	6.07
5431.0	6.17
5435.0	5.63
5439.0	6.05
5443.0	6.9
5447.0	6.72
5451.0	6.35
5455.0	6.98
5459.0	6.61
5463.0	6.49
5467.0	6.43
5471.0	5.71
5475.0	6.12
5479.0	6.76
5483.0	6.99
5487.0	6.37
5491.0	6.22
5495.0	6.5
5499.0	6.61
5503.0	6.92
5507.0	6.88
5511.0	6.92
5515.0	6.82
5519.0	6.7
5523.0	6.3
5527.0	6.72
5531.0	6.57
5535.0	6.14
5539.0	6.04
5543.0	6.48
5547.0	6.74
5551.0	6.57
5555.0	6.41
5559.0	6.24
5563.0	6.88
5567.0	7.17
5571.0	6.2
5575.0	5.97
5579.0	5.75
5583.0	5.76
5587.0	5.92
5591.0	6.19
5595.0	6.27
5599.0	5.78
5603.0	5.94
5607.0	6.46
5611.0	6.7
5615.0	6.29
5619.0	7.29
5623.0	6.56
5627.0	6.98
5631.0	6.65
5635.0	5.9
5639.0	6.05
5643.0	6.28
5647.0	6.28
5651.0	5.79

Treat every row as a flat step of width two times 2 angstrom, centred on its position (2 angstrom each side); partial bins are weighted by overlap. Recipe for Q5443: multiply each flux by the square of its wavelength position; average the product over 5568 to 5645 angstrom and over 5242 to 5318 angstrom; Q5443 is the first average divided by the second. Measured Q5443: 1.1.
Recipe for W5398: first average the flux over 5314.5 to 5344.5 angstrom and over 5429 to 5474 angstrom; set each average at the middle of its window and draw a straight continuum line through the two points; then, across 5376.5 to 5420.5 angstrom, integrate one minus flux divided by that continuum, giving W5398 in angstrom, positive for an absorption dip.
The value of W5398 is 1.9 angstrom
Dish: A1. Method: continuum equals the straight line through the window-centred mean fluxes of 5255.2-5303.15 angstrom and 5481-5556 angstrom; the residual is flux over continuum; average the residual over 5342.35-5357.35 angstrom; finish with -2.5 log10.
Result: -0.047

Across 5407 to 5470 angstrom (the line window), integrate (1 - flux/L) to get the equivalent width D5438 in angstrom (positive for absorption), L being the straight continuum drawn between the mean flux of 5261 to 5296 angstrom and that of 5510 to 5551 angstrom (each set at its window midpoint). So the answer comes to 1.3 angstrom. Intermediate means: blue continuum 6.22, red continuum 6.54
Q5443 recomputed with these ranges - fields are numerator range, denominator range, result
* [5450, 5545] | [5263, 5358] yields 1.12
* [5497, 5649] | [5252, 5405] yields 1.13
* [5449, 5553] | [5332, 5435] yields 1.10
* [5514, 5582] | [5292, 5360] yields 1.11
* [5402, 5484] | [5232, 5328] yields 1.08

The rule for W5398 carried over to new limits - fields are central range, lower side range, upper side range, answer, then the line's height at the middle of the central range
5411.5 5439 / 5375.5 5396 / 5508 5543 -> 1.1 angstrom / 6.33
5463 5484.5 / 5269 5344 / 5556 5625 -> -0.4 angstrom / 6.27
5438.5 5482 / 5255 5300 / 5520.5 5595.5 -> -1.5 angstrom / 6.27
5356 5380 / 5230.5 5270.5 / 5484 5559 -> -0.3 angstrom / 6.29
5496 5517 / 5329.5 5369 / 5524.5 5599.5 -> -1.6 angstrom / 6.34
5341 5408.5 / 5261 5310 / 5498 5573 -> 1.1 angstrom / 6.34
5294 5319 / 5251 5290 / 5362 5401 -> 0.2 angstrom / 6.22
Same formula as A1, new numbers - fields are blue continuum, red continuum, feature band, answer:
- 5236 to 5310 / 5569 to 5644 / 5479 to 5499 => -0.056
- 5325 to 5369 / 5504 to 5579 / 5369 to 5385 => 0.041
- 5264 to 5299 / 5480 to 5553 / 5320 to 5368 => -0.007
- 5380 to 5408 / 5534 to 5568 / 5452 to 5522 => -0.046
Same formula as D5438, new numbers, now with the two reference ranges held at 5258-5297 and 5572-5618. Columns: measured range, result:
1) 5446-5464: -1.4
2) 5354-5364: -0.7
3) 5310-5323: 0.1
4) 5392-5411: 1.0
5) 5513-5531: -1.5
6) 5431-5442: 0.3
